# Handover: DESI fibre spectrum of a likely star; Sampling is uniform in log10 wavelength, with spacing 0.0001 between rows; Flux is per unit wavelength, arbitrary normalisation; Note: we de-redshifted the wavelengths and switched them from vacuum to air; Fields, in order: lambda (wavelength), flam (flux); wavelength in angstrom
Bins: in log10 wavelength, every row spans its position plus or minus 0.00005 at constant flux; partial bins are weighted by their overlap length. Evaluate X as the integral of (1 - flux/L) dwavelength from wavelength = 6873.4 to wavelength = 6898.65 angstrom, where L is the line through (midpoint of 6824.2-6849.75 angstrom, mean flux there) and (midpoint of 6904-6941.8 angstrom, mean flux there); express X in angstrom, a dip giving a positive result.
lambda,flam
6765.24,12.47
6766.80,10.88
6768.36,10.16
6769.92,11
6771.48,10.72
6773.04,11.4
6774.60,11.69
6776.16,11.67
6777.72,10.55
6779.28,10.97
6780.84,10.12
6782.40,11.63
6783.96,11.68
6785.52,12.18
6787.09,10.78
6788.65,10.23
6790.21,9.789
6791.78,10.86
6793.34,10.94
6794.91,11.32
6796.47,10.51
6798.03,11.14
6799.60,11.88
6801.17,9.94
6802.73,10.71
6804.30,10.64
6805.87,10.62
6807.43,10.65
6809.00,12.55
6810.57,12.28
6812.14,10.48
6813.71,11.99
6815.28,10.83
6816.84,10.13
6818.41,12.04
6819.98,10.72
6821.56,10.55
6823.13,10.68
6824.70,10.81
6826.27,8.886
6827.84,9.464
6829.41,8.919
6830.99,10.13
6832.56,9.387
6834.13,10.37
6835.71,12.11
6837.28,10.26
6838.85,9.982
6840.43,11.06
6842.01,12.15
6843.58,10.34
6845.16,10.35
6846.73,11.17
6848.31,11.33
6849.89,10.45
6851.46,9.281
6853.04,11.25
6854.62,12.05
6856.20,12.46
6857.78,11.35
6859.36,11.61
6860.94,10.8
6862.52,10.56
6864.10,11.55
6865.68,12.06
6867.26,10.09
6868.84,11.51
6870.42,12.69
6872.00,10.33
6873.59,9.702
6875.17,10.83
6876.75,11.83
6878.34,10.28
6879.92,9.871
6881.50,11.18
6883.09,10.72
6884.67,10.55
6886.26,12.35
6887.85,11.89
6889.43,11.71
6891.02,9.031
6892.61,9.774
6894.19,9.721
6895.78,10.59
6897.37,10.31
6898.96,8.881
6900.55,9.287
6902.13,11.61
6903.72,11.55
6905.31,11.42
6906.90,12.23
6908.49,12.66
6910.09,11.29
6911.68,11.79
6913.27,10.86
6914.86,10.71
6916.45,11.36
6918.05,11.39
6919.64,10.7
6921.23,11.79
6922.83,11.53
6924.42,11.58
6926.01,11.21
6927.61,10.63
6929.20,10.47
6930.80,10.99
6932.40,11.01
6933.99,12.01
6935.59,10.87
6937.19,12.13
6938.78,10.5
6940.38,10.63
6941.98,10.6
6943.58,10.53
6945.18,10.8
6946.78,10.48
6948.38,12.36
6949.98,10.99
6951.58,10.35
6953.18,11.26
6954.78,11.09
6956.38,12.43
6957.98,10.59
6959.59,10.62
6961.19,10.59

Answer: 0.6 angstrom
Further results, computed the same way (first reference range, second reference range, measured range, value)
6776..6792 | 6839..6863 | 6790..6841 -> 1.4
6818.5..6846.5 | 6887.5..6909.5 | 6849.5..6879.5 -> -1.4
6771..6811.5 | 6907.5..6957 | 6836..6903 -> 1.8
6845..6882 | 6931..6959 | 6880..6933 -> 0.4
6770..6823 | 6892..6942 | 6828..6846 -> 1.0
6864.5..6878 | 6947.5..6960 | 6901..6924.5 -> -0.6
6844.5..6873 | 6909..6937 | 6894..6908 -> 0.6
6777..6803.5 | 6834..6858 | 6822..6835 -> 1.3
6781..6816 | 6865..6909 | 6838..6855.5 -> 0.1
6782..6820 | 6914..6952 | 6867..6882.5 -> 0.3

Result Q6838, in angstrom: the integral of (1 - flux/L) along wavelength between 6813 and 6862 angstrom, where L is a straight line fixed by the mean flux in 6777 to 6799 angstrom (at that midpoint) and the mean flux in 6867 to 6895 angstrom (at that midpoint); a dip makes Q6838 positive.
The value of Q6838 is 0.5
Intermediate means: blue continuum 10.9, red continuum 10.8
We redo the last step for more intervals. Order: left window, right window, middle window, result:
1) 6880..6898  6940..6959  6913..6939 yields -0.7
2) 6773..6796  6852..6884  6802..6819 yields -0.2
